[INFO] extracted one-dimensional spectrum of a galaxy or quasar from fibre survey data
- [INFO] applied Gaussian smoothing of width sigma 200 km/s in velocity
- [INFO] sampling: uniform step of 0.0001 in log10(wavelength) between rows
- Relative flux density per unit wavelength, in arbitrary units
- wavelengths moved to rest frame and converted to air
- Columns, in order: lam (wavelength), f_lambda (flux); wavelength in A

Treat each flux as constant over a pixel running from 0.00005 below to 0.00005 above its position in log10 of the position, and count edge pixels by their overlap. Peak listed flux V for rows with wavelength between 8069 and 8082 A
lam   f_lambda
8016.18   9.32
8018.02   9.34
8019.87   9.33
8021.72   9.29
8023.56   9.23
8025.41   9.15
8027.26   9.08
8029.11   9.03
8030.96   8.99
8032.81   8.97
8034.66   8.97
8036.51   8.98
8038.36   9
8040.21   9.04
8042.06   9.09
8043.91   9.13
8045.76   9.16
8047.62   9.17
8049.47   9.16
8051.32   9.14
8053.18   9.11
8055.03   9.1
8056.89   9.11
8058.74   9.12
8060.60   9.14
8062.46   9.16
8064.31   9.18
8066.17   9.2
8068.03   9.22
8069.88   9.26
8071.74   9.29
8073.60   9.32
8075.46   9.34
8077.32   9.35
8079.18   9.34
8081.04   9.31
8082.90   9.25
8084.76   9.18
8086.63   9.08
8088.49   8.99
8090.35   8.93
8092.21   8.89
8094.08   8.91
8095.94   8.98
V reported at 9.35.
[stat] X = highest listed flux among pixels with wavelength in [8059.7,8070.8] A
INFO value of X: 9.26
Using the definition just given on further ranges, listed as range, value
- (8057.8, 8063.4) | 9.16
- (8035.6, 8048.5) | 9.17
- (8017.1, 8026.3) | 9.34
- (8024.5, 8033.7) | 9.15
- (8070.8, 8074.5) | 9.32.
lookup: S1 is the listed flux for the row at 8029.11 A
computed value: 9.03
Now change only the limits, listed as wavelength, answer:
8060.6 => 9.14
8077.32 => 9.35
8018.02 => 9.34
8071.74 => 9.29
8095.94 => 8.98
